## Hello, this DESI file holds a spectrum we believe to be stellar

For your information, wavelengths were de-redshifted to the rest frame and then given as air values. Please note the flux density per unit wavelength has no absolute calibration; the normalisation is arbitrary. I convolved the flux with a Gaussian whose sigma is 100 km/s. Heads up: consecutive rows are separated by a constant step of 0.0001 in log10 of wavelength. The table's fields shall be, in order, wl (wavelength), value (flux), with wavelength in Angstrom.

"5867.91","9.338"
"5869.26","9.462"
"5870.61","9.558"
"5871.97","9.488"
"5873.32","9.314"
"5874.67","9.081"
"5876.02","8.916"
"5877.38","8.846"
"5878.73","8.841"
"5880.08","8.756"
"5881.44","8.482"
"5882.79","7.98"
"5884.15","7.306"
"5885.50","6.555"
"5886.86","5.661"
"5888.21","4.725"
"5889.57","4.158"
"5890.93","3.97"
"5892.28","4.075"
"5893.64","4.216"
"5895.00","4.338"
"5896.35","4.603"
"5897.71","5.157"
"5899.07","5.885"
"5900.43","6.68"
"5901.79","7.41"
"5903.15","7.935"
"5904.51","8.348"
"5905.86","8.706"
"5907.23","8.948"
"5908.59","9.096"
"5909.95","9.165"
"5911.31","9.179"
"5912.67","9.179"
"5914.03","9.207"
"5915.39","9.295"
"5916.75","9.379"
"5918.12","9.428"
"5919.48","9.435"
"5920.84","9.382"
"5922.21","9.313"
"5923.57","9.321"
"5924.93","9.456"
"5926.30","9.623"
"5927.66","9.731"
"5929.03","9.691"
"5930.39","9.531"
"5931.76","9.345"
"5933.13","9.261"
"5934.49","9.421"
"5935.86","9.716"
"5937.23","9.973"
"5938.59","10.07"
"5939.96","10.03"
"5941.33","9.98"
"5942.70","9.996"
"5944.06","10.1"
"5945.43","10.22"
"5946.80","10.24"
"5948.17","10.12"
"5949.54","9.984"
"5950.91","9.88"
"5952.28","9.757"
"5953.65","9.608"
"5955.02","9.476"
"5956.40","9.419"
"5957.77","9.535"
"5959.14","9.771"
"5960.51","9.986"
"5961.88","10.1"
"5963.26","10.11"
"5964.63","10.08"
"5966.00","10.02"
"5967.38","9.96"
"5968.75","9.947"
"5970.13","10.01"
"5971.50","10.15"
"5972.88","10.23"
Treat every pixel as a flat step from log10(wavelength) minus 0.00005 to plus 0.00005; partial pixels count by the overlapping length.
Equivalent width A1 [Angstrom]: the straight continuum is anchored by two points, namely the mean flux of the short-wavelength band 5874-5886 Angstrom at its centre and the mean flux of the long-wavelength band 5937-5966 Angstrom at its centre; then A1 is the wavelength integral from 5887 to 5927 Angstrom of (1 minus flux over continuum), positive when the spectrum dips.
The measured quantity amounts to 6.4 Angstrom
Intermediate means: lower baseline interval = 8.33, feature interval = 7.55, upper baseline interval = 9.93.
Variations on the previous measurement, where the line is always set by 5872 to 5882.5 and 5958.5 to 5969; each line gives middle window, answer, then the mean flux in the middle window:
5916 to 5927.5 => 0.04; 9.43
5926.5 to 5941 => -0.09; 9.68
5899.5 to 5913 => 1.27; 8.4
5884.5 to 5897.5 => 6.15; 4.78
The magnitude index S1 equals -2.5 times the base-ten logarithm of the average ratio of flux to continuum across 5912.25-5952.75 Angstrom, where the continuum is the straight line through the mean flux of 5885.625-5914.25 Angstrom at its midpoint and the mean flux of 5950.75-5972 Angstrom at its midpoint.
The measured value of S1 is -0.16 mag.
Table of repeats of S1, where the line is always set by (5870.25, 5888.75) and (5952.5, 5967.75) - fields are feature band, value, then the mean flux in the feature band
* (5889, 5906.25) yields 0.42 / 5.77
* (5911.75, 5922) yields -0.05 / 9.32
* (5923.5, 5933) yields -0.04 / 9.52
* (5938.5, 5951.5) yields -0.06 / 10.1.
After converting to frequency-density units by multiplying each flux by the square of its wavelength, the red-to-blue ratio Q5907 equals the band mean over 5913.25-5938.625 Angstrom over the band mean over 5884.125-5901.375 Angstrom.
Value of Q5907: 1.9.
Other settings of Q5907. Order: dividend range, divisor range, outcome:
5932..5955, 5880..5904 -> 1.69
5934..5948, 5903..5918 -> 1.12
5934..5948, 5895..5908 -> 1.46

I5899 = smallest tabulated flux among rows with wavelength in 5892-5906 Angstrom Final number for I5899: 4.075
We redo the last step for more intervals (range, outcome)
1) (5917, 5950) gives 9.261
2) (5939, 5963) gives 9.419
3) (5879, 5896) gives 3.97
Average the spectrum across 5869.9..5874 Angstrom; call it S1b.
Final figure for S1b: 9.45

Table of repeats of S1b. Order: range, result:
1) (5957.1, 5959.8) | 9.66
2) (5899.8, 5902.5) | 7.06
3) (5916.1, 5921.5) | 9.4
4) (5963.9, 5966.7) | 10.1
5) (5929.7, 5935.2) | 9.39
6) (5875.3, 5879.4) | 8.87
